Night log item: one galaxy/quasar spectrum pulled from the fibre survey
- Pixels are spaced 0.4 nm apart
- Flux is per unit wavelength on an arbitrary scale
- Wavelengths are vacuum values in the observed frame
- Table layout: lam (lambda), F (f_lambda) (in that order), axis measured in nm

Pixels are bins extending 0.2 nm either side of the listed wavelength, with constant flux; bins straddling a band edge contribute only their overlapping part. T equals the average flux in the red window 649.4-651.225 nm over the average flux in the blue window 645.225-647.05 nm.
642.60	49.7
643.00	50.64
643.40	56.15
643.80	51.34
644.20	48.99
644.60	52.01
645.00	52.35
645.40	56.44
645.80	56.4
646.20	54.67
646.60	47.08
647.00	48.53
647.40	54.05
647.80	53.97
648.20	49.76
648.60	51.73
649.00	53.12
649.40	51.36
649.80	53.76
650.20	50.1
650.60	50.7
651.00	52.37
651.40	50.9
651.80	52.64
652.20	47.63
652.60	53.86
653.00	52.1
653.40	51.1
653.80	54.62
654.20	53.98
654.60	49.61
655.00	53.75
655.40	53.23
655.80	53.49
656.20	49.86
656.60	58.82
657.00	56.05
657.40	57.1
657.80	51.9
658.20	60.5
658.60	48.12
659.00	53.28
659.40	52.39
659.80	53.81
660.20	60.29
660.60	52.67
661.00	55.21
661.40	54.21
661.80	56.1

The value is 0.98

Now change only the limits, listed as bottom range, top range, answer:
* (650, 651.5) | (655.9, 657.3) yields 1.08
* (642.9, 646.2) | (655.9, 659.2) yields 1.02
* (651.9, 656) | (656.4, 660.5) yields 1.05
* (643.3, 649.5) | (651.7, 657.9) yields 1.02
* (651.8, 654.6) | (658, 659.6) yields 1.03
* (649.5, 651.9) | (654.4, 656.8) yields 1.03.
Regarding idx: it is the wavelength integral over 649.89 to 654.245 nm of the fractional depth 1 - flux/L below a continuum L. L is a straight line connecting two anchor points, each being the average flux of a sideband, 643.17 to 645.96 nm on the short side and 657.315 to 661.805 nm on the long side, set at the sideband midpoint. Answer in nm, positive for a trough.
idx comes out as 0.171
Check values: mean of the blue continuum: 53.3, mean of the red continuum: 54.5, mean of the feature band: 51.8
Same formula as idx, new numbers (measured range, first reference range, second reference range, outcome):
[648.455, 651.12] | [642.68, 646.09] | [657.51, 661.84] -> 0.08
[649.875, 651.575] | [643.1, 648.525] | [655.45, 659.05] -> 0.06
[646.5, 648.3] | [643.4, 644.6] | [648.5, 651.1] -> 0.03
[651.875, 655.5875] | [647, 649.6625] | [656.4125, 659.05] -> 0.11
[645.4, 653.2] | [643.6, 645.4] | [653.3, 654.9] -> 0.03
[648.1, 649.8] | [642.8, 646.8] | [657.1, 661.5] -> 0.04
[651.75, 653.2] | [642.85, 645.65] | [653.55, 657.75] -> 0.06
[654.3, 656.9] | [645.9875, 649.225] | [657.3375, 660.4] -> 0.02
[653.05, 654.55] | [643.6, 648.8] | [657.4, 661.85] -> 0.02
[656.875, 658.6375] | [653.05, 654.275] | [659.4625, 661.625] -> -0.03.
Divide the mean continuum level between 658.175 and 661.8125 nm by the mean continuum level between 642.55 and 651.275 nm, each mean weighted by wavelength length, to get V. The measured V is 1.04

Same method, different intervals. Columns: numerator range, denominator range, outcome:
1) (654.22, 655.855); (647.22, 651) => 1.01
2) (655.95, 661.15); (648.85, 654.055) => 1.05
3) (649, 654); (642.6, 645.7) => 0.99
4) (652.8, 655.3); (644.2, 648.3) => 1.00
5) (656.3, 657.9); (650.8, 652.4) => 1.10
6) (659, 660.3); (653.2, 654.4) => 1.03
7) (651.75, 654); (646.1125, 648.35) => 1.01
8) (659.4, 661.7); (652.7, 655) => 1.05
